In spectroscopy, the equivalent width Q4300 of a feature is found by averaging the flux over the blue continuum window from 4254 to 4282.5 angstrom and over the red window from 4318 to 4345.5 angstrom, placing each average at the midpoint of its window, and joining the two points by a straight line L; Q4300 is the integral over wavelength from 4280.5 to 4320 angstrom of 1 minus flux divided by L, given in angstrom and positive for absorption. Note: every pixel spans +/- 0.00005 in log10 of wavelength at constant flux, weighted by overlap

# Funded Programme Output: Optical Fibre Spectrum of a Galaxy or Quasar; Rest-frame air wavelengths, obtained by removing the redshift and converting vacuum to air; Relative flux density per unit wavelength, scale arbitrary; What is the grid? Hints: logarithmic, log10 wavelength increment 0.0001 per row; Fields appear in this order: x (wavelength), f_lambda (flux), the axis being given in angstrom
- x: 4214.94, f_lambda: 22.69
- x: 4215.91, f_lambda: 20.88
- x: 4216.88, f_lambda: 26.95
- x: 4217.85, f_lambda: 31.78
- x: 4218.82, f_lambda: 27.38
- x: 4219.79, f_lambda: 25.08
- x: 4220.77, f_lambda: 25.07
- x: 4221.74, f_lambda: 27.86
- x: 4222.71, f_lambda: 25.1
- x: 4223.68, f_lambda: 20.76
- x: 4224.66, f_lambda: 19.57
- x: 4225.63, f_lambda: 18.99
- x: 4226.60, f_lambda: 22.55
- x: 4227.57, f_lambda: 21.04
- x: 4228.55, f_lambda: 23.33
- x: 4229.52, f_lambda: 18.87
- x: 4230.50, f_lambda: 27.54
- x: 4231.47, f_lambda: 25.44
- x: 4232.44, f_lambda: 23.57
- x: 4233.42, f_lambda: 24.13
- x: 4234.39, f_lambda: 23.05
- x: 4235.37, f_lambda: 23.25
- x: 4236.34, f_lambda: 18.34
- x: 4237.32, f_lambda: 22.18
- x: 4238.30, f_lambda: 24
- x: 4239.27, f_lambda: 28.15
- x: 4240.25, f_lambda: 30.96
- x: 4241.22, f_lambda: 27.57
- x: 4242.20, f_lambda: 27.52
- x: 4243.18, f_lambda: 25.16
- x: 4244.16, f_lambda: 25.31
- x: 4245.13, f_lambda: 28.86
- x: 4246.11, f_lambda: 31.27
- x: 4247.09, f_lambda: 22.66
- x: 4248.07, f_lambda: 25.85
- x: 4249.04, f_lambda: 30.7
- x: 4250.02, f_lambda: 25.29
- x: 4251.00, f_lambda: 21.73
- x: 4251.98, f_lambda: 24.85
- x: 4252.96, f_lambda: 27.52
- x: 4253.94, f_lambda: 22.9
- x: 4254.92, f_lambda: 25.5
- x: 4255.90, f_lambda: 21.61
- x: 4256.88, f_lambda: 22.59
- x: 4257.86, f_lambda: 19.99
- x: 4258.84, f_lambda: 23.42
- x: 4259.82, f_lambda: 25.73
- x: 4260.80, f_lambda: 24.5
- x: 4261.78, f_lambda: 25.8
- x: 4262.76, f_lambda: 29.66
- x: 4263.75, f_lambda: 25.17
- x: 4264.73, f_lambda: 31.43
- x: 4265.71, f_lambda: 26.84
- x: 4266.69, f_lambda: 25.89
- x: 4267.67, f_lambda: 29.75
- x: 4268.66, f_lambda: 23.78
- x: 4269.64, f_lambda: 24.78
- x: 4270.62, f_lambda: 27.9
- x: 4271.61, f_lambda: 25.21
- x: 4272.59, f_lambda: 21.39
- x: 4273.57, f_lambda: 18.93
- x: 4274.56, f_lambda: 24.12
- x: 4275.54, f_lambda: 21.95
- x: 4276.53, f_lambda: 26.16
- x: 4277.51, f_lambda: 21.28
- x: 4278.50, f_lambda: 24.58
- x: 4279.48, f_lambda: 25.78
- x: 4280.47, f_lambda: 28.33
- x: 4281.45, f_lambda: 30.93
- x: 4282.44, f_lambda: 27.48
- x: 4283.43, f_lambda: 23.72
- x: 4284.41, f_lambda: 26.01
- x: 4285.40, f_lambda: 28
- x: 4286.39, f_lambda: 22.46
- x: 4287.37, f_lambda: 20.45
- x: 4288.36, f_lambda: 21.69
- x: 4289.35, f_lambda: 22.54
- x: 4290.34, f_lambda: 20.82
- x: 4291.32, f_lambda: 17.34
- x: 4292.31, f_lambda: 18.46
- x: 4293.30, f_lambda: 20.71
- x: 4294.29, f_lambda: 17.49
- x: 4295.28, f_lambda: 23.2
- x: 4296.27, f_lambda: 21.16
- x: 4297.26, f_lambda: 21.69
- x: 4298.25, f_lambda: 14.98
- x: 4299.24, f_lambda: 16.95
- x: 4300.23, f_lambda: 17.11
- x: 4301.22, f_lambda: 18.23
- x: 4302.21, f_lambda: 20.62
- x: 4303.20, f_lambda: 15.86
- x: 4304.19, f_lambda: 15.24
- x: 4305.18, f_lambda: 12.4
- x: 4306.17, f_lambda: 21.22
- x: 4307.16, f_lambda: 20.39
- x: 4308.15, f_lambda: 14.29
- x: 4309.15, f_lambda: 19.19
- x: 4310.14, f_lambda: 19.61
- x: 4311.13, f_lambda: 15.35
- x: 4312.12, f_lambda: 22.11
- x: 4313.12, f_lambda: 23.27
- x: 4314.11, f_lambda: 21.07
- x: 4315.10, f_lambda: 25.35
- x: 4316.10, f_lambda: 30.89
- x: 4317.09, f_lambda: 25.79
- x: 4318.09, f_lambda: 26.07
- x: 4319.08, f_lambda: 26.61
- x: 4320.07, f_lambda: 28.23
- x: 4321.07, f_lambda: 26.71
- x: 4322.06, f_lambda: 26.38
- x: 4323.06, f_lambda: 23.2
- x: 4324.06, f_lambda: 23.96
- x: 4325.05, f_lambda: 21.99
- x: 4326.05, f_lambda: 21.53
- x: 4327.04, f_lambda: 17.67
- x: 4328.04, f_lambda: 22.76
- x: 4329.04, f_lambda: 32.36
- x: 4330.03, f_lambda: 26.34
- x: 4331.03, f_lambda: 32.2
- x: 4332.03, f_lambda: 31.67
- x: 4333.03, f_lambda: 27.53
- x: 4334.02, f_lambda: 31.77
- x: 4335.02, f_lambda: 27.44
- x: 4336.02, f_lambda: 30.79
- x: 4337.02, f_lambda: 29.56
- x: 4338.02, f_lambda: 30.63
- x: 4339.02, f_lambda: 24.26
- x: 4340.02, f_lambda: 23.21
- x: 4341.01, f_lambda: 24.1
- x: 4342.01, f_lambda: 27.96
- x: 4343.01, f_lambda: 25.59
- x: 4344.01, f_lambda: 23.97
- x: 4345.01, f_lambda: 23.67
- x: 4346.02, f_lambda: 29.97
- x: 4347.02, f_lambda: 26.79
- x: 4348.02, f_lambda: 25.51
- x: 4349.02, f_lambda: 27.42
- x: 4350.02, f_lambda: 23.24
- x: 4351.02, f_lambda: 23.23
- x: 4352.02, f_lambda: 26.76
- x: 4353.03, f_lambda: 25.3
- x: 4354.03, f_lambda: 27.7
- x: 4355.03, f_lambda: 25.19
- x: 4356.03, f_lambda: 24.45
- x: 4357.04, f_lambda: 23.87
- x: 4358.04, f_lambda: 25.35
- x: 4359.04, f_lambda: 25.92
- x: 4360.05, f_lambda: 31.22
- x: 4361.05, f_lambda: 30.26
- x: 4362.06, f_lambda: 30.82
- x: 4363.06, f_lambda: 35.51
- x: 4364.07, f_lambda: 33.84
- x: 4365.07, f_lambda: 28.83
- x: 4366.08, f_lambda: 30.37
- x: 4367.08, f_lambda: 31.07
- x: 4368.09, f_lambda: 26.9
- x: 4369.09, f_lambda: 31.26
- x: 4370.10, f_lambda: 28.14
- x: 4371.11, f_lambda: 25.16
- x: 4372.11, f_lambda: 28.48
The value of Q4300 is 6.7 angstrom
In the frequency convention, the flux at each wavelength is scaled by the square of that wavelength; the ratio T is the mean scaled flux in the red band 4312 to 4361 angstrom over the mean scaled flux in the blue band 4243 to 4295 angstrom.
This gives 1.10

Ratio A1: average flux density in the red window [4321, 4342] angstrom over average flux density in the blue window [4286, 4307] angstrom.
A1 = 1.4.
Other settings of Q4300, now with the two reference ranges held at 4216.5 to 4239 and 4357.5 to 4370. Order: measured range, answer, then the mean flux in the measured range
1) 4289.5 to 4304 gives 4.3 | 18.9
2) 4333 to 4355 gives 1.9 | 26.6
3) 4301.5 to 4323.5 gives 4.7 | 21.8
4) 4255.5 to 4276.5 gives 0.6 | 24.8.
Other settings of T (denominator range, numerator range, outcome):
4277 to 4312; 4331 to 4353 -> 1.33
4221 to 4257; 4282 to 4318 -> 0.87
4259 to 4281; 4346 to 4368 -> 1.14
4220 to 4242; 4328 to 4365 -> 1.23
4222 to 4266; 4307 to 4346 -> 1.06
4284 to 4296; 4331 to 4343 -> 1.34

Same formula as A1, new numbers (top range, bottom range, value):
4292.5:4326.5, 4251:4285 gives 0.84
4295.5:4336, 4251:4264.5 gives 0.93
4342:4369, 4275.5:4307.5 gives 1.29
